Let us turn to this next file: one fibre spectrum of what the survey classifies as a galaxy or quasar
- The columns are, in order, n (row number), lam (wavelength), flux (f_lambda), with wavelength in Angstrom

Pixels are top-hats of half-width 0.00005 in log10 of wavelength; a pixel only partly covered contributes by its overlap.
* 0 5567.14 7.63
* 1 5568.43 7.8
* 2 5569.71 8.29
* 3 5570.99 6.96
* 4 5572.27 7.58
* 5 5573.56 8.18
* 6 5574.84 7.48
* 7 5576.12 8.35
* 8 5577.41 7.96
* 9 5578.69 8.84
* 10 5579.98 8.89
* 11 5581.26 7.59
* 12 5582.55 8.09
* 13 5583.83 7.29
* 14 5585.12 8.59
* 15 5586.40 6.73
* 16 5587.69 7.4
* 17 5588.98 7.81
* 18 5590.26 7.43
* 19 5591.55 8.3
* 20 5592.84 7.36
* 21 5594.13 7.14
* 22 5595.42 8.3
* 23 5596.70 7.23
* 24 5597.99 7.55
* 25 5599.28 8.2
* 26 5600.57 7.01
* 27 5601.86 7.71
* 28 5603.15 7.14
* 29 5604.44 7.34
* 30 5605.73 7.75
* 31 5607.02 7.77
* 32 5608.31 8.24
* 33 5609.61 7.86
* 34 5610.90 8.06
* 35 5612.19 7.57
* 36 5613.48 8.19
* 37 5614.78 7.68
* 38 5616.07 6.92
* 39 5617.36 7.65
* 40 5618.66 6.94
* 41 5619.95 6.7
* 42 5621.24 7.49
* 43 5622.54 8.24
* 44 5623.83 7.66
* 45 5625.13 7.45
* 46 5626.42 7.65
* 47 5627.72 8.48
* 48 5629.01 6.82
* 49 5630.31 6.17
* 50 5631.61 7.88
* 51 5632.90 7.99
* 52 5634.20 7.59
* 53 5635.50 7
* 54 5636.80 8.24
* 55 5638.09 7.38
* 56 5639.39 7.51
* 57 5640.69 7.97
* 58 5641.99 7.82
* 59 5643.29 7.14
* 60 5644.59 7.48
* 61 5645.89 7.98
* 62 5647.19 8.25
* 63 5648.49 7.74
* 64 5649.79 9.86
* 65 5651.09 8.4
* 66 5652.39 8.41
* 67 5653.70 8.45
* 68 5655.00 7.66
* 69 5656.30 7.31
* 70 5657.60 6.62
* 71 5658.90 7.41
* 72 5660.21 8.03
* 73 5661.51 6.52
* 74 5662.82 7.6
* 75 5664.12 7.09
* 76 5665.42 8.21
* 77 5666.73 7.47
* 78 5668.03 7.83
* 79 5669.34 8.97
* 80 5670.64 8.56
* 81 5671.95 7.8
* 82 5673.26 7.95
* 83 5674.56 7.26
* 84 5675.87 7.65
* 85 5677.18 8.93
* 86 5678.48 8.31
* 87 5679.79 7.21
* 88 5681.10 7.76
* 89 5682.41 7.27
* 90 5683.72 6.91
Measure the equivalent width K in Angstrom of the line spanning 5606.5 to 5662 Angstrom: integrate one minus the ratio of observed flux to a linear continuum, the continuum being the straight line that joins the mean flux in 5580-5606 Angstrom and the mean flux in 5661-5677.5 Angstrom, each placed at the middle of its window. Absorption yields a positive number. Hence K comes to 0.36 Angstrom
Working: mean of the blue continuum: 7.63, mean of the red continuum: 7.82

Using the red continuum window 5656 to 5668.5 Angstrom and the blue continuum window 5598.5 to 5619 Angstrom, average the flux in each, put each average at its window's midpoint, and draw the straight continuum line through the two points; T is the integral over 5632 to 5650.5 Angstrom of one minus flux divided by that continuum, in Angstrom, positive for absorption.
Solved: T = -0.89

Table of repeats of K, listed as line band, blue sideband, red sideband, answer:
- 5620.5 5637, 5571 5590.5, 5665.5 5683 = 0.69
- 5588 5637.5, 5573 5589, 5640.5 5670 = 1.92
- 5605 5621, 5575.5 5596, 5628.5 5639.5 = 0.00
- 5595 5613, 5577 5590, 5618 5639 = 0.05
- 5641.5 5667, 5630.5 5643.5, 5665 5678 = 0.20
